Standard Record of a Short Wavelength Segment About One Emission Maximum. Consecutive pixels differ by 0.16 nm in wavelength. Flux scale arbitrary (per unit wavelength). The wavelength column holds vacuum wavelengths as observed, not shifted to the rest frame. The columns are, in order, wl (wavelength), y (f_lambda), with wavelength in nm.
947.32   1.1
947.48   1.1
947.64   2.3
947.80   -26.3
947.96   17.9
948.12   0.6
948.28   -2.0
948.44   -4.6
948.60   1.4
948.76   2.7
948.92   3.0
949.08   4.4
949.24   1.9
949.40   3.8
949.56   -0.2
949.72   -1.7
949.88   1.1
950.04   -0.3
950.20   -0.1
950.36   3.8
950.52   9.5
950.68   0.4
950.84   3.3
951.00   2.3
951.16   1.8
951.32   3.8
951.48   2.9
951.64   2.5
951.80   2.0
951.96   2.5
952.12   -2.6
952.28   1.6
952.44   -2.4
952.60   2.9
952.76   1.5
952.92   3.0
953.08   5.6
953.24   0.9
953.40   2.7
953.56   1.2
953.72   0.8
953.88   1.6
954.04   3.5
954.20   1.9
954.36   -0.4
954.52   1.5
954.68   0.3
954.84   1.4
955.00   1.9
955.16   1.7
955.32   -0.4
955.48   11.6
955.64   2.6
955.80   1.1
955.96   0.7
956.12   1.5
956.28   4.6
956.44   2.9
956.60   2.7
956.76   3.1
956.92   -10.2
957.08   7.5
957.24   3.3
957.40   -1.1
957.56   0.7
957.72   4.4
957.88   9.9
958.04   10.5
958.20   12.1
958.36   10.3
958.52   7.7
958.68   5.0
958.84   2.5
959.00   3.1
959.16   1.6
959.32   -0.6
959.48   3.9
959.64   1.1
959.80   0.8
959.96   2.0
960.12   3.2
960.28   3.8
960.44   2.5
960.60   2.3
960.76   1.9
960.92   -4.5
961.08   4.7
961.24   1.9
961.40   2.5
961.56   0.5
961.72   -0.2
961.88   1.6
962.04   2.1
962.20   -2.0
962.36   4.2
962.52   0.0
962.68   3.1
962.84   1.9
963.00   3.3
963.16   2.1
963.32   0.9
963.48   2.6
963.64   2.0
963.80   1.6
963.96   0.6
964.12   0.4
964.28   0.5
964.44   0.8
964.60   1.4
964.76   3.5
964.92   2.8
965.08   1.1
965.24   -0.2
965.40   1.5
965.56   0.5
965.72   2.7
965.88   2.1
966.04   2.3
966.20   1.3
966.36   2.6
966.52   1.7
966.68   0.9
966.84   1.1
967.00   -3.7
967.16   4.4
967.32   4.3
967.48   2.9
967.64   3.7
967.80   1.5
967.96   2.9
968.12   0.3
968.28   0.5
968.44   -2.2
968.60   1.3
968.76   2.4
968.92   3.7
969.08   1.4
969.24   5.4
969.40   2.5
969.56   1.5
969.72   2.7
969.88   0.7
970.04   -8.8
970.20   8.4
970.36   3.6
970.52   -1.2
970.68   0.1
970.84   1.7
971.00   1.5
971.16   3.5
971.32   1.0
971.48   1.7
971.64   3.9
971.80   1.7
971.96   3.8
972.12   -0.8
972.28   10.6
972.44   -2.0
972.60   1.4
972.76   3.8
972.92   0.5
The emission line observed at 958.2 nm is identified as H-beta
